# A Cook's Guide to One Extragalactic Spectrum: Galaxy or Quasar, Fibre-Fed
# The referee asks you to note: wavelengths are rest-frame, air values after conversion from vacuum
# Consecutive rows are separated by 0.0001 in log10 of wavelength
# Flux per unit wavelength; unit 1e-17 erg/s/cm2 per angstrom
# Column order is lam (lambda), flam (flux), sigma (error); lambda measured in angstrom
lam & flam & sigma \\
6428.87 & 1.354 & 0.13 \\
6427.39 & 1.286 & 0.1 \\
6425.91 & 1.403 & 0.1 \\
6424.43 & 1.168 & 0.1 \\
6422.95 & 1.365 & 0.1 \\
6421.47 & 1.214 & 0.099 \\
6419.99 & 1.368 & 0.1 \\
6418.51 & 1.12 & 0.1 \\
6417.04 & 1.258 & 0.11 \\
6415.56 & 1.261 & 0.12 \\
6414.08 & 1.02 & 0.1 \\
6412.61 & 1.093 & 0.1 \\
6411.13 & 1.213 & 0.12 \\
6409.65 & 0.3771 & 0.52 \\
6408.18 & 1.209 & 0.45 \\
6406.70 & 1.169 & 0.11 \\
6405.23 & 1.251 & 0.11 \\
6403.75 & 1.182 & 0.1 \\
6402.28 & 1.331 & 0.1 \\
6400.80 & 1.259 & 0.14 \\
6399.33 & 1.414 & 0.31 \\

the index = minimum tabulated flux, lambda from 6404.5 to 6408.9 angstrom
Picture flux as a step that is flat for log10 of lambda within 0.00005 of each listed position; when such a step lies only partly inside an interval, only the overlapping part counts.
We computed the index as 1.169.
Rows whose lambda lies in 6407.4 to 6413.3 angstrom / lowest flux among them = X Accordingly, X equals 0.3771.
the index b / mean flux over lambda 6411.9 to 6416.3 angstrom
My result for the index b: 1.13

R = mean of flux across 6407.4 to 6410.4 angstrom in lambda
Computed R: 0.798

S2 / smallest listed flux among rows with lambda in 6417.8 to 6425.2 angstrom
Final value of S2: 1.12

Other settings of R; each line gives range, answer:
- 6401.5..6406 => 1.25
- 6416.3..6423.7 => 1.27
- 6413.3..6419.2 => 1.17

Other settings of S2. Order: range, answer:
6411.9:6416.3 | 1.02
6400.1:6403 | 1.259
